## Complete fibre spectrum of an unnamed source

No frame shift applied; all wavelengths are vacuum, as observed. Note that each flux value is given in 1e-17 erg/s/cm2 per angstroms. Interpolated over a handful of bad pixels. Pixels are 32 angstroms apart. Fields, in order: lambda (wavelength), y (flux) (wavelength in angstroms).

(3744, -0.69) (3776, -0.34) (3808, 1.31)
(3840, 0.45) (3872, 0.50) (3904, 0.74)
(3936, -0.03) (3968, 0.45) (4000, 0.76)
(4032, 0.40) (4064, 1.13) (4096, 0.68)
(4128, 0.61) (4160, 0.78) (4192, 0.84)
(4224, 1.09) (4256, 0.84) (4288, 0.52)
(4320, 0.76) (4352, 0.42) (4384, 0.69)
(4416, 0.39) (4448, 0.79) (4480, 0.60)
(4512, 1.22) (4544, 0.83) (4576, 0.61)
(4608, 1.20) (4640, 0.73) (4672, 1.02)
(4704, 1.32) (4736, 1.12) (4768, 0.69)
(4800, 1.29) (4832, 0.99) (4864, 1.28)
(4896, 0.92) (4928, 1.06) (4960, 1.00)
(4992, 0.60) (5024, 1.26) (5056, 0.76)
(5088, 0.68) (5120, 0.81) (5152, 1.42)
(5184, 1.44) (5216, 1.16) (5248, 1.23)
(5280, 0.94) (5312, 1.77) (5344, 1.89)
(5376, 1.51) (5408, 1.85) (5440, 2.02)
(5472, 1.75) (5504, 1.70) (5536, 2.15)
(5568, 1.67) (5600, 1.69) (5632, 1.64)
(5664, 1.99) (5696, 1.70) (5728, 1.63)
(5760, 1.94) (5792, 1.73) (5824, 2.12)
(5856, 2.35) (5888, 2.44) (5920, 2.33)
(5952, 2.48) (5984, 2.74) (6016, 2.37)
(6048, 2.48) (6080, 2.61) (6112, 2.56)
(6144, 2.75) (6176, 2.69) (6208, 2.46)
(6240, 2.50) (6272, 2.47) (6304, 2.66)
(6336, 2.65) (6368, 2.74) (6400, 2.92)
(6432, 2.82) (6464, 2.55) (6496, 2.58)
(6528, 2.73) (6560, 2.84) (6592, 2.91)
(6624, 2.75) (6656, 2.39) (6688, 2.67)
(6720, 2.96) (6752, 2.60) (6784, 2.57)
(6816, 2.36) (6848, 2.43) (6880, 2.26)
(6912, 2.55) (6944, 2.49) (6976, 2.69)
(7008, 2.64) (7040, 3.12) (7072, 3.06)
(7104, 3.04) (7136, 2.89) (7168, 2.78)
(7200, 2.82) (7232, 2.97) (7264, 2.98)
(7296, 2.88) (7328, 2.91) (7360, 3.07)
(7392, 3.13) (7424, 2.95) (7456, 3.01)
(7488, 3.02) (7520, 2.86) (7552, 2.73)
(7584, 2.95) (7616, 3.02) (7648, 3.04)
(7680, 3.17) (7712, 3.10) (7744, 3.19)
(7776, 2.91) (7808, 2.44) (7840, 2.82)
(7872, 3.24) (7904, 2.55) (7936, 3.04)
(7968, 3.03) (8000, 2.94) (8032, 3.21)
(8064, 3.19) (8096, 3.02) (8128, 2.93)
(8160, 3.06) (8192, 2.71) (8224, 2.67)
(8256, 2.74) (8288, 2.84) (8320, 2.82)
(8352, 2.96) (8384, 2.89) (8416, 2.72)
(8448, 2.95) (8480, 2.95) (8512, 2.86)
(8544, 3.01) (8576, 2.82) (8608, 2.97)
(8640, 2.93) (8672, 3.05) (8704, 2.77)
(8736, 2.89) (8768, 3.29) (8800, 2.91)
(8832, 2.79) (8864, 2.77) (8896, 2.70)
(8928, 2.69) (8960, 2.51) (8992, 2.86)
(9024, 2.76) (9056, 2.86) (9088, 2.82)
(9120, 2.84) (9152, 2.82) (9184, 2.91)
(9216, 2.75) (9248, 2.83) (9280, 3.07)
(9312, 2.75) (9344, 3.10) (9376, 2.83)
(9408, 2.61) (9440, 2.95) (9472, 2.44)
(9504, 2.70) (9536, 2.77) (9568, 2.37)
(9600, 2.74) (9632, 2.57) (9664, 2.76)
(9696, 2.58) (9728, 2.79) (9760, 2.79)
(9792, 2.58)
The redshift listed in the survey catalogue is 0.33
